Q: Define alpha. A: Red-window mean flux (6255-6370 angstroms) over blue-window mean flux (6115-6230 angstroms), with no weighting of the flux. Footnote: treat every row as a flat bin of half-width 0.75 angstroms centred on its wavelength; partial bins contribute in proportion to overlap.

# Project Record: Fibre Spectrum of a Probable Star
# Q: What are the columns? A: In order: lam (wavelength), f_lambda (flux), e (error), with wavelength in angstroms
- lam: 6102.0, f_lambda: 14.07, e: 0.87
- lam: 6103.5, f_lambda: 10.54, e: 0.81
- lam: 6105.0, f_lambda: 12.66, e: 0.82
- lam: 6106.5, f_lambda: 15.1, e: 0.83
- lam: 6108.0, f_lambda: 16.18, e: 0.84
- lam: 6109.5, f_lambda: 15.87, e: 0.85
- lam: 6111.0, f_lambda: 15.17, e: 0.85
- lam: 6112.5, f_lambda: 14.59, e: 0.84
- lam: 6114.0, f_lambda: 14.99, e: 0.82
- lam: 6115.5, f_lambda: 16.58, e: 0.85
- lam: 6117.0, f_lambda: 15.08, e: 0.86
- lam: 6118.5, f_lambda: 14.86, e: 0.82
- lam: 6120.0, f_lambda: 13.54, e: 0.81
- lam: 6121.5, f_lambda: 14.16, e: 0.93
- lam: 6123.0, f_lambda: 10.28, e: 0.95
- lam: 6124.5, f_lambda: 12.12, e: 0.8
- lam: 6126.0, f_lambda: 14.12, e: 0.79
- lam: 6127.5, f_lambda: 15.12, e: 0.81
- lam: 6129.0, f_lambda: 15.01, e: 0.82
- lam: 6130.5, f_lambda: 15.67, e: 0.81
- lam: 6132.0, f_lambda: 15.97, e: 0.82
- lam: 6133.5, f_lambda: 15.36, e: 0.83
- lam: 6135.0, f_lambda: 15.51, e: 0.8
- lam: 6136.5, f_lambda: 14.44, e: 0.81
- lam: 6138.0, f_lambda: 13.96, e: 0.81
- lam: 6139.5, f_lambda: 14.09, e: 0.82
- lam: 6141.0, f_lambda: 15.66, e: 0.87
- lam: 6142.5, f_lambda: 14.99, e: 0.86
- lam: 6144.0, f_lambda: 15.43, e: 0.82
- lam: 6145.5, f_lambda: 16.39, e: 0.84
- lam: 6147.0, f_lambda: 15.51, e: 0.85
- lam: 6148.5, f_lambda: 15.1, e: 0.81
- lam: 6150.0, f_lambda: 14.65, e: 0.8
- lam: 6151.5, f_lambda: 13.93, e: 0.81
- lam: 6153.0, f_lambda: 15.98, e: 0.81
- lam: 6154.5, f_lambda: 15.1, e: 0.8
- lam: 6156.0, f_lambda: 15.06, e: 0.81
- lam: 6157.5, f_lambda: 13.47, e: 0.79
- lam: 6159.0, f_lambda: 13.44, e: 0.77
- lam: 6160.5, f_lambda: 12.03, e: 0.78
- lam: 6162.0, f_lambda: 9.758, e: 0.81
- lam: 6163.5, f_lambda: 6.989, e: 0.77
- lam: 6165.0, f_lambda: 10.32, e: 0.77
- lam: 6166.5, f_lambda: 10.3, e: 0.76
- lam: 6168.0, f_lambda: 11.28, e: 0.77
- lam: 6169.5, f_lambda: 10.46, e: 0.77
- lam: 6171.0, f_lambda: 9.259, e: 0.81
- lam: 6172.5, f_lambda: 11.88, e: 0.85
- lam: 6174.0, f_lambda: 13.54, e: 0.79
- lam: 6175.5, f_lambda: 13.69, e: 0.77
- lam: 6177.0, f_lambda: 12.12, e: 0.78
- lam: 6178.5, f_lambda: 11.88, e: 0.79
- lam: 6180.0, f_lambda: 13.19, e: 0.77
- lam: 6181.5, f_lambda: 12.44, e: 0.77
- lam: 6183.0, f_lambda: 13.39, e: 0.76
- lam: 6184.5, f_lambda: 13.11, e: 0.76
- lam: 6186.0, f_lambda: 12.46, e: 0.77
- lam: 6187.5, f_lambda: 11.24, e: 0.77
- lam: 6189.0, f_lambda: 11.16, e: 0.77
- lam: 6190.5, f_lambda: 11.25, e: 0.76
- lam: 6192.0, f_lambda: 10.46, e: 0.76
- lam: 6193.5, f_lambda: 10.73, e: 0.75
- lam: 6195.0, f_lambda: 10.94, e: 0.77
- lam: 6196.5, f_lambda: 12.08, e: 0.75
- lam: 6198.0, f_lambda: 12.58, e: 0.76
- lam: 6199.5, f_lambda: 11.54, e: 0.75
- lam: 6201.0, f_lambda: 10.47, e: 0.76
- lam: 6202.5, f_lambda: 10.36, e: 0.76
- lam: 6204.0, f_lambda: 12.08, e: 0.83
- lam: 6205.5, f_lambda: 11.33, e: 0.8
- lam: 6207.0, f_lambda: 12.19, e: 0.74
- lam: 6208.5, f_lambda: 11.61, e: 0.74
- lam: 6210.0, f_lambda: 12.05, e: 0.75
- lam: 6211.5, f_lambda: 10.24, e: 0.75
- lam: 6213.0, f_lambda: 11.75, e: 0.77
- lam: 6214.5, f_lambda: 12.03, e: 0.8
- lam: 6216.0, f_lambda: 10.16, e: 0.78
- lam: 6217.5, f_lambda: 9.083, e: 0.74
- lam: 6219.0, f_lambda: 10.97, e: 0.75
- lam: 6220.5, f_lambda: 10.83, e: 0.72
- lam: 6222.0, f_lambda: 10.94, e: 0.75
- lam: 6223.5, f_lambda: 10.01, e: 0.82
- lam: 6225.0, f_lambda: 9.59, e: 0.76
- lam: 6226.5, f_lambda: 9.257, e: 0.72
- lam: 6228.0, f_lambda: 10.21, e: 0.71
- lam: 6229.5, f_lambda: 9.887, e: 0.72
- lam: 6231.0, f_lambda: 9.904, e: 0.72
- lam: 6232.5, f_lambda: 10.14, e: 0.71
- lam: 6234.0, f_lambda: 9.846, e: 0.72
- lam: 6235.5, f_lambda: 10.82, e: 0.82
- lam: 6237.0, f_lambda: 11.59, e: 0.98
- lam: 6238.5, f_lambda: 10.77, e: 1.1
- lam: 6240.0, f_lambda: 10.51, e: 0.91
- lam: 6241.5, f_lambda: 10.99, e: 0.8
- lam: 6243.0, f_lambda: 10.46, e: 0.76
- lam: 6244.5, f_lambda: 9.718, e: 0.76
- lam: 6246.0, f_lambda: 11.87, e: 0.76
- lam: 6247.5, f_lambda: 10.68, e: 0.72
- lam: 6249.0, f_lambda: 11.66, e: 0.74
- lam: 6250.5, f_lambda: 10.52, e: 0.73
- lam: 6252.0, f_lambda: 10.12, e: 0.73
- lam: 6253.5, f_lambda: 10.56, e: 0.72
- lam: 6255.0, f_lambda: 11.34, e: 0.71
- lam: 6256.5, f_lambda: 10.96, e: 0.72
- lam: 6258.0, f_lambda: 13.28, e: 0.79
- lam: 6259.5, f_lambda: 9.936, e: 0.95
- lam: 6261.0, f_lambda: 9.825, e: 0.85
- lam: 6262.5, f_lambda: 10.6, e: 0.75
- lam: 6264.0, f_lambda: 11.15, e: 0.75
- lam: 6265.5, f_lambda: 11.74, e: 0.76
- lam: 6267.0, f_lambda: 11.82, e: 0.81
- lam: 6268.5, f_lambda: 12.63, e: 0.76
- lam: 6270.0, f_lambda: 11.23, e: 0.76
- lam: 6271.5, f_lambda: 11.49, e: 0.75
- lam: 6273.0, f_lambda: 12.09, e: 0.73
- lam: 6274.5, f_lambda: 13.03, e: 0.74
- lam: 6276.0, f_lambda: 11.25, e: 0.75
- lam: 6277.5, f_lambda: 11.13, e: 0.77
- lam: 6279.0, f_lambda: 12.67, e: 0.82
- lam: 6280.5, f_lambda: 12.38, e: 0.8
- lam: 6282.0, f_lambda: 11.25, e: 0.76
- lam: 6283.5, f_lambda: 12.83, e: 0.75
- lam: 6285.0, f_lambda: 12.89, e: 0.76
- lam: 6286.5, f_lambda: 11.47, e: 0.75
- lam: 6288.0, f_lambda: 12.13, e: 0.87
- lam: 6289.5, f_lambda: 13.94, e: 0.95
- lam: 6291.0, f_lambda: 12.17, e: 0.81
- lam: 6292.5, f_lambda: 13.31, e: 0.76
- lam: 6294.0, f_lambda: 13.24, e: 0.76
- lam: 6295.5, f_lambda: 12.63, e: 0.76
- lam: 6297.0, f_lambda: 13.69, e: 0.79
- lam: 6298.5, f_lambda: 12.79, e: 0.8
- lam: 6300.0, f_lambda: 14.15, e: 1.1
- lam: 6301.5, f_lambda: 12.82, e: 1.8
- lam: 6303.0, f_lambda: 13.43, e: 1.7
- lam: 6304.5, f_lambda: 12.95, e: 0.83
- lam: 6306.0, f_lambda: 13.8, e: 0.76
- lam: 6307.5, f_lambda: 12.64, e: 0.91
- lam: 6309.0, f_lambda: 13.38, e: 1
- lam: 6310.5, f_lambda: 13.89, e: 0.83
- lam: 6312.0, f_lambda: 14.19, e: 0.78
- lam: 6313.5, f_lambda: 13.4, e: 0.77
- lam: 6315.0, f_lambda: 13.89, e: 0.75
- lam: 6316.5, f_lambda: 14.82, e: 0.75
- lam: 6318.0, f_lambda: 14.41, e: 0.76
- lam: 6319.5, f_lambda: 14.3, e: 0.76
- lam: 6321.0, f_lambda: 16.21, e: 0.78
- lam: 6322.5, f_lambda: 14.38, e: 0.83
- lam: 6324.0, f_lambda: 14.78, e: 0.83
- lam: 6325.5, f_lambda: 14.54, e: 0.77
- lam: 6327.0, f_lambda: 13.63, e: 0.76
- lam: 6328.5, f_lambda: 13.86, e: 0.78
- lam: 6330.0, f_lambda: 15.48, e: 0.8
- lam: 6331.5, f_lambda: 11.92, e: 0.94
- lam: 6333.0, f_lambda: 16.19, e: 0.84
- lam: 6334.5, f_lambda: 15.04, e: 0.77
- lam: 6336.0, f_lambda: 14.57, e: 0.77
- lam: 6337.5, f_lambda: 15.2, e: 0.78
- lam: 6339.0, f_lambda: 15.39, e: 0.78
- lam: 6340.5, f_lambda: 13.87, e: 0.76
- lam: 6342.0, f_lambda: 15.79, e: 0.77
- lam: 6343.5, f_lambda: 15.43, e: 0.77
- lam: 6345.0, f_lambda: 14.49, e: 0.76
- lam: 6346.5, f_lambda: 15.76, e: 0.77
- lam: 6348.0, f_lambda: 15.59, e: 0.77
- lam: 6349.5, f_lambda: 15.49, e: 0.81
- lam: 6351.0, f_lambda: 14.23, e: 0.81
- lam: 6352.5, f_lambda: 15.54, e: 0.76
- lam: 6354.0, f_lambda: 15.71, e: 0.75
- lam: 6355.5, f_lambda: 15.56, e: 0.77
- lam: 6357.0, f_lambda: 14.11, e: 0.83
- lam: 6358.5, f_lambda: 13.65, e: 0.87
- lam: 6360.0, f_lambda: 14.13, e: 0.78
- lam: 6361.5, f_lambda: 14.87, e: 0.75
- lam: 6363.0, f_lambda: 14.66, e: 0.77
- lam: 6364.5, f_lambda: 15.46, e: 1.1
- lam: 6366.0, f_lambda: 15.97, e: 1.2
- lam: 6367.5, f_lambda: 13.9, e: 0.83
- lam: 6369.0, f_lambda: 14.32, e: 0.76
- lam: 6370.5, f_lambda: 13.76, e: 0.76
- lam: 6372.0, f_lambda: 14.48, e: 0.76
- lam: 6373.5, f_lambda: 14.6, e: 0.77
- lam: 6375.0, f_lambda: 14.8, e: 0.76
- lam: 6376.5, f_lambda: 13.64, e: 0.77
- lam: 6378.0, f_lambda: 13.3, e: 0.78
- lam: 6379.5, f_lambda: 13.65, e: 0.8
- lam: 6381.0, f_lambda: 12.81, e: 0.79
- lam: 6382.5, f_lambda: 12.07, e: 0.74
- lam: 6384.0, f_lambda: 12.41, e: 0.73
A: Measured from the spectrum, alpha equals 1.1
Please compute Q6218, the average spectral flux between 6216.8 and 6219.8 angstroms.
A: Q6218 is 10.1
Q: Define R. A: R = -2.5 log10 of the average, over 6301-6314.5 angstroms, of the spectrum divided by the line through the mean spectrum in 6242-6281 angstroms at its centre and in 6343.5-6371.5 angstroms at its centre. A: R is -0.03 mag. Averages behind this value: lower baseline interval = 11.3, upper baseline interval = 14.9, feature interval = 13.4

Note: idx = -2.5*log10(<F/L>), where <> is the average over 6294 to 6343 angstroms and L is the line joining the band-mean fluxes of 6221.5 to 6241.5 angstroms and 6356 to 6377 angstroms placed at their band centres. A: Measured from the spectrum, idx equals -0.09 mag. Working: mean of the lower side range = 10.3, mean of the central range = 14.1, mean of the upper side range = 14.5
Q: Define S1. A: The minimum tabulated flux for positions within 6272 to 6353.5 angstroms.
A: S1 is 11.13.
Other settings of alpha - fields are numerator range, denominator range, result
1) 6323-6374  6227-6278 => 1.34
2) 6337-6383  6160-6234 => 1.31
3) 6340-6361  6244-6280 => 1.32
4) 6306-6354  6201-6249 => 1.36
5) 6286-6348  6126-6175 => 1.03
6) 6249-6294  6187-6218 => 1.05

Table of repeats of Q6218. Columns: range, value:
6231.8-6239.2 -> 10.6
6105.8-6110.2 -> 15.7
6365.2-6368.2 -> 15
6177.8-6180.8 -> 12.5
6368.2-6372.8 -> 14.2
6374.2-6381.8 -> 13.6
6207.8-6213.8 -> 11.4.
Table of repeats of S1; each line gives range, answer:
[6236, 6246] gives 9.718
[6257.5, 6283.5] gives 9.825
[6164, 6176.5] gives 9.259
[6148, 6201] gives 6.989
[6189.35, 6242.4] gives 9.083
